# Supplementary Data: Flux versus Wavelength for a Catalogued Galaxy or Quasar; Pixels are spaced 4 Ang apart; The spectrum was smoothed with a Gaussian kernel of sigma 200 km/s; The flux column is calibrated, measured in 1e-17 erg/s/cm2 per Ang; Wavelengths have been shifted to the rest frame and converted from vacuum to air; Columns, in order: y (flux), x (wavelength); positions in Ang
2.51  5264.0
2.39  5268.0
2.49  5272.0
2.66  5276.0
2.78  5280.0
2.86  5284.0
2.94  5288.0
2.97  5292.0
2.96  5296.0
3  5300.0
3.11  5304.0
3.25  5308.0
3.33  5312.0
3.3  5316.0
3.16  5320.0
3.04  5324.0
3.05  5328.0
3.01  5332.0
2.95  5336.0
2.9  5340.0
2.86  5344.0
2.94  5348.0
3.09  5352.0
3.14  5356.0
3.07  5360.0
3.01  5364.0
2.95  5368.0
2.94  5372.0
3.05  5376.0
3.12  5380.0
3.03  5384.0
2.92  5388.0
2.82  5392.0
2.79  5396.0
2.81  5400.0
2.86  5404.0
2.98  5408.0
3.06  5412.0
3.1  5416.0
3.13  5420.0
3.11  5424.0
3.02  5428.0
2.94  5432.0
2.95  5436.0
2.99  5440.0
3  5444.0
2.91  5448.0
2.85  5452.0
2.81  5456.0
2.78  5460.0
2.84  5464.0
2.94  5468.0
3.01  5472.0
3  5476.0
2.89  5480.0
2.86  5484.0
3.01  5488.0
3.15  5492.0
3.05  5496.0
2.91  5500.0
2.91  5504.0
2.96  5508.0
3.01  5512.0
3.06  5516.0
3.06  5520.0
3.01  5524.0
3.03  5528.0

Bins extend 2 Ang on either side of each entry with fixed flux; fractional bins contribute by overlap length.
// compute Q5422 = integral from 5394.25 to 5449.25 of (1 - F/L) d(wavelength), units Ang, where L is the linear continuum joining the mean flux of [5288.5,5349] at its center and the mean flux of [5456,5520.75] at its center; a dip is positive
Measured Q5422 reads 0.4 Ang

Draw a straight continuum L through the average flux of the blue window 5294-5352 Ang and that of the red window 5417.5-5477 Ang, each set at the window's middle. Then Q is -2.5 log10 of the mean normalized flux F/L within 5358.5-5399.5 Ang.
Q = 0.02 mag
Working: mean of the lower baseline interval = 3.06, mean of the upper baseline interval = 2.95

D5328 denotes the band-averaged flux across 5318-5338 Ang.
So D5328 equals 3.04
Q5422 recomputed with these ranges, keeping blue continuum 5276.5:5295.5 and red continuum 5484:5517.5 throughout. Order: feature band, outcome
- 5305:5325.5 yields -2.3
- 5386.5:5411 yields 0.6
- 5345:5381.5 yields -1.4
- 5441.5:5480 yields 0.9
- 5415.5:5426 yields -0.6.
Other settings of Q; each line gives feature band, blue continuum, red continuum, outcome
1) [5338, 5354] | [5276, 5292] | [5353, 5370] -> 0.021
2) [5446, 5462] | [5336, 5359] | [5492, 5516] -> 0.057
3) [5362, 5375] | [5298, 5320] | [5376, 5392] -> 0.024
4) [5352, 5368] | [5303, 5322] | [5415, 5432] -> 0.037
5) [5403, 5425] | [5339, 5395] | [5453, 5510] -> -0.029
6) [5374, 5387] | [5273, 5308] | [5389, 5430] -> -0.036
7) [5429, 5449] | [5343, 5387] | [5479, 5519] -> 0.014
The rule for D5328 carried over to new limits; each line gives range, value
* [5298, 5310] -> 3.12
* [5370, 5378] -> 3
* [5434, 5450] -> 2.96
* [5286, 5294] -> 2.96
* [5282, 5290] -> 2.9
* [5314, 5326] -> 3.17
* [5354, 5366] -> 3.07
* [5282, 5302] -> 2.95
